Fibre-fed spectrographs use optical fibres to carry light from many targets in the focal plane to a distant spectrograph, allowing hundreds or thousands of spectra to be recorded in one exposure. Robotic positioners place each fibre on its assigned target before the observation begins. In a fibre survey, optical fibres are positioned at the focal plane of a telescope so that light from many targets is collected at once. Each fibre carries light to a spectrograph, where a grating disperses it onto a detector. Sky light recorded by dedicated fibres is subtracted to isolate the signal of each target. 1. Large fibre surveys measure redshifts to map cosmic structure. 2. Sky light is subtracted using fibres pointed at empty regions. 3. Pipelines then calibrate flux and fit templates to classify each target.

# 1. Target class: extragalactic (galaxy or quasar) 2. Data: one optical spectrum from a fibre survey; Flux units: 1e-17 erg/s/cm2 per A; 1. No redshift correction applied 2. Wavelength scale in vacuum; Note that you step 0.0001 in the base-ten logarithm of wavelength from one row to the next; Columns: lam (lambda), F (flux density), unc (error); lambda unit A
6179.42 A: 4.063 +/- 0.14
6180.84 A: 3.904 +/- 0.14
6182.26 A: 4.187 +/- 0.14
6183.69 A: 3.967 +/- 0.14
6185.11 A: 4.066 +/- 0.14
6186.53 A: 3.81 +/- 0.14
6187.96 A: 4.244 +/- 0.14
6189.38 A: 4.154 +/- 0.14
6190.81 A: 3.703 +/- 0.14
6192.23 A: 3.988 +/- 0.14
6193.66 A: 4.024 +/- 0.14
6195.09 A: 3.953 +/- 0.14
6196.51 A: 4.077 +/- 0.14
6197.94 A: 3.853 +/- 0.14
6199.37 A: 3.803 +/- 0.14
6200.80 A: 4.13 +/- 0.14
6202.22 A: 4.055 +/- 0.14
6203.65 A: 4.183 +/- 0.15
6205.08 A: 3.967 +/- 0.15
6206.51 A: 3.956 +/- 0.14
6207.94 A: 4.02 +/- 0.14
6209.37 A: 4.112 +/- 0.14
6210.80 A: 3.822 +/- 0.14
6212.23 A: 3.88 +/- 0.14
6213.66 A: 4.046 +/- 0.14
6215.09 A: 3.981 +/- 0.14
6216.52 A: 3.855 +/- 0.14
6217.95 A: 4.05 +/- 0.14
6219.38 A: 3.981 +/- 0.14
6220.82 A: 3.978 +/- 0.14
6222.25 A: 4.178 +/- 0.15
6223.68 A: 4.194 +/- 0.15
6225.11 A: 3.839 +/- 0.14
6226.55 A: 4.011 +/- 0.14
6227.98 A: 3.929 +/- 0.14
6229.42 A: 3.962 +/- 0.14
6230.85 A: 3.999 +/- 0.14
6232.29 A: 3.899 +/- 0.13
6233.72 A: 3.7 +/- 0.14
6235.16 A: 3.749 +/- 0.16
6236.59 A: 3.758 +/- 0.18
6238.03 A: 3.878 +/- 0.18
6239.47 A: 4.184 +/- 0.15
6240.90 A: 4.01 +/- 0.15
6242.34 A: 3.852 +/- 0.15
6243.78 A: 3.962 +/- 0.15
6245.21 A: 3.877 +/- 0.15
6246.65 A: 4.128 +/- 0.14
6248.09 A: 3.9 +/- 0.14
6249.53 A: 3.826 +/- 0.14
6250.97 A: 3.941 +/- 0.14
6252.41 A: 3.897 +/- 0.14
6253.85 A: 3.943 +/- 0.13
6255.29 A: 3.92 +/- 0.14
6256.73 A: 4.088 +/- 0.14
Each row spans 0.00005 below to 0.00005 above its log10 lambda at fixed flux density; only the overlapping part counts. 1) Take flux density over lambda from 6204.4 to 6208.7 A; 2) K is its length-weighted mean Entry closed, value 3.98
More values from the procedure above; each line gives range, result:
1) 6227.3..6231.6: 3.96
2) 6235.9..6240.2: 3.94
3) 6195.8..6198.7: 3.96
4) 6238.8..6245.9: 3.98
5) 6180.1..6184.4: 4.02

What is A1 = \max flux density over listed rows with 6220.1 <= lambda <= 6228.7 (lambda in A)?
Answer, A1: 4.194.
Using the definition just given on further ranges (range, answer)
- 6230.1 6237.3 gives 3.999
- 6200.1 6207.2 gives 4.183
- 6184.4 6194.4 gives 4.244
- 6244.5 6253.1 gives 4.128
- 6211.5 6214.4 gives 4.046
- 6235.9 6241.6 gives 4.184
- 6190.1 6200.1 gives 4.077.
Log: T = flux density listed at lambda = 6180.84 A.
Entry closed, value 3.904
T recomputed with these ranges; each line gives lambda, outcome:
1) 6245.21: 3.877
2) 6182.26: 4.187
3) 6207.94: 4.02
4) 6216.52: 3.855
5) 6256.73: 4.088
